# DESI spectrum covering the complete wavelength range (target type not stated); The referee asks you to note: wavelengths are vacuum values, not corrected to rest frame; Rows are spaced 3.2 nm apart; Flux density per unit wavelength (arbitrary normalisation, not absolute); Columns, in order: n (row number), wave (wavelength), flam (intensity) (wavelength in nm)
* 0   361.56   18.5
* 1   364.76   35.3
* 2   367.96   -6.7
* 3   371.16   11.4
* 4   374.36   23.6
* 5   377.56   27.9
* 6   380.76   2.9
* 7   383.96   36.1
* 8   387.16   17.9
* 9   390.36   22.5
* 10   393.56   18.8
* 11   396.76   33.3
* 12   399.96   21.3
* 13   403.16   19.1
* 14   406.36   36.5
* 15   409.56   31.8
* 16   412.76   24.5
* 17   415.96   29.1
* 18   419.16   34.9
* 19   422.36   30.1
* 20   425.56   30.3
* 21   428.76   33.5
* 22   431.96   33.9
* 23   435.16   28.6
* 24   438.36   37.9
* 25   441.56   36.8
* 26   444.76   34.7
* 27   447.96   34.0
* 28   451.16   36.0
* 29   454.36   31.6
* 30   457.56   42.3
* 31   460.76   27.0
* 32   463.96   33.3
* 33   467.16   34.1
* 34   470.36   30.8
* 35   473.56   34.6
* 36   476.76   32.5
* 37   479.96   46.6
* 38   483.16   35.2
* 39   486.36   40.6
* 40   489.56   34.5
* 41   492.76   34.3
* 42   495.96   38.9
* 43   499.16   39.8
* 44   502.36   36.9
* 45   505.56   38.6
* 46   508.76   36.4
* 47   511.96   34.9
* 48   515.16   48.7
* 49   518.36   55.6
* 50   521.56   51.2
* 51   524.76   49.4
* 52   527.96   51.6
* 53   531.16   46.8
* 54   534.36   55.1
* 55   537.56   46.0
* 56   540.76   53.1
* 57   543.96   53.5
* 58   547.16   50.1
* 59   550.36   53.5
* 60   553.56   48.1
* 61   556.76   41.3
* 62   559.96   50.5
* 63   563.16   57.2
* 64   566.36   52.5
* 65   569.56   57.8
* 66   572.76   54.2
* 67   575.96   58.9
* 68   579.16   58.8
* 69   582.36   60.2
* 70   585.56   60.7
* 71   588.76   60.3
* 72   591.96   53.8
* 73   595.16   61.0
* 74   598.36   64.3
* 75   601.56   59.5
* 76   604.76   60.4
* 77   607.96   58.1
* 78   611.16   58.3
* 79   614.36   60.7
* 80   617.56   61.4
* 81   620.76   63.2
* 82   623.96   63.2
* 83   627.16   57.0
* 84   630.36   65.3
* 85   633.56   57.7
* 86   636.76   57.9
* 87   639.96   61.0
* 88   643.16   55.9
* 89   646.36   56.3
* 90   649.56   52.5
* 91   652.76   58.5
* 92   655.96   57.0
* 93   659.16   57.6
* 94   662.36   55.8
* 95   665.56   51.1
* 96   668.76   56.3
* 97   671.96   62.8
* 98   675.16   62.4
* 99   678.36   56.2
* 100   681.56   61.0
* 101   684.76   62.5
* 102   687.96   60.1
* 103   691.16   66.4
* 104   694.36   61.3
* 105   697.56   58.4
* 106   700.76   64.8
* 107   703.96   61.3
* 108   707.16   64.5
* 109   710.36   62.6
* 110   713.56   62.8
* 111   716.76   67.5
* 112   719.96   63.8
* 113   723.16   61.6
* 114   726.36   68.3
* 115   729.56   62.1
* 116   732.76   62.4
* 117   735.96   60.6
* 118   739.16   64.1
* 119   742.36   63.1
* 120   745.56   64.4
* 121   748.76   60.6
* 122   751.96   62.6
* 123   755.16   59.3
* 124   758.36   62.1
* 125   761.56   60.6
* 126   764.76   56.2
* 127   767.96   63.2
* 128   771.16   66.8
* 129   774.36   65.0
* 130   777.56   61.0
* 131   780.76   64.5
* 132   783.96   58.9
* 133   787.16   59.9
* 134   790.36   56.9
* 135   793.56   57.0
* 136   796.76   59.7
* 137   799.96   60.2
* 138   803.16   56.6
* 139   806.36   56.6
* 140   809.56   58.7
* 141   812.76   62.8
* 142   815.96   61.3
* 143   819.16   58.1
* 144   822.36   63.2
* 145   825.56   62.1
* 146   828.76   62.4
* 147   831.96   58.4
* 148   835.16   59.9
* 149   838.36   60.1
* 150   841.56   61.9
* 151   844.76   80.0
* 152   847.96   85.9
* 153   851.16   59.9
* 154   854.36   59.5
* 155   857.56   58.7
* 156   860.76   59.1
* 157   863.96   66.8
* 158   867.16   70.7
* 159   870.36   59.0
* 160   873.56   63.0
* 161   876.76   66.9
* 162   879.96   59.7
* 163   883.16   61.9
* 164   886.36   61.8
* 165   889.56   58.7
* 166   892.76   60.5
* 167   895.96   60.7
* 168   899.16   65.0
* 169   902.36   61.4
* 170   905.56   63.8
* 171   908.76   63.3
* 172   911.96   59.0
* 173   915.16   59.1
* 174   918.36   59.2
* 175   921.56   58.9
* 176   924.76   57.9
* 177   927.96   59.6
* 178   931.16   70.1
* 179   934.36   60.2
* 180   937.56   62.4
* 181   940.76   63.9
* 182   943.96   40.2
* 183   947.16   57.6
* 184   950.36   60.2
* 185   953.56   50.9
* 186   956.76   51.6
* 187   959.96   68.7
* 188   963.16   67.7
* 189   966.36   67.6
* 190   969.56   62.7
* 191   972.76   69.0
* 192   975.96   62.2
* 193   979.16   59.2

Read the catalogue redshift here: 0.289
